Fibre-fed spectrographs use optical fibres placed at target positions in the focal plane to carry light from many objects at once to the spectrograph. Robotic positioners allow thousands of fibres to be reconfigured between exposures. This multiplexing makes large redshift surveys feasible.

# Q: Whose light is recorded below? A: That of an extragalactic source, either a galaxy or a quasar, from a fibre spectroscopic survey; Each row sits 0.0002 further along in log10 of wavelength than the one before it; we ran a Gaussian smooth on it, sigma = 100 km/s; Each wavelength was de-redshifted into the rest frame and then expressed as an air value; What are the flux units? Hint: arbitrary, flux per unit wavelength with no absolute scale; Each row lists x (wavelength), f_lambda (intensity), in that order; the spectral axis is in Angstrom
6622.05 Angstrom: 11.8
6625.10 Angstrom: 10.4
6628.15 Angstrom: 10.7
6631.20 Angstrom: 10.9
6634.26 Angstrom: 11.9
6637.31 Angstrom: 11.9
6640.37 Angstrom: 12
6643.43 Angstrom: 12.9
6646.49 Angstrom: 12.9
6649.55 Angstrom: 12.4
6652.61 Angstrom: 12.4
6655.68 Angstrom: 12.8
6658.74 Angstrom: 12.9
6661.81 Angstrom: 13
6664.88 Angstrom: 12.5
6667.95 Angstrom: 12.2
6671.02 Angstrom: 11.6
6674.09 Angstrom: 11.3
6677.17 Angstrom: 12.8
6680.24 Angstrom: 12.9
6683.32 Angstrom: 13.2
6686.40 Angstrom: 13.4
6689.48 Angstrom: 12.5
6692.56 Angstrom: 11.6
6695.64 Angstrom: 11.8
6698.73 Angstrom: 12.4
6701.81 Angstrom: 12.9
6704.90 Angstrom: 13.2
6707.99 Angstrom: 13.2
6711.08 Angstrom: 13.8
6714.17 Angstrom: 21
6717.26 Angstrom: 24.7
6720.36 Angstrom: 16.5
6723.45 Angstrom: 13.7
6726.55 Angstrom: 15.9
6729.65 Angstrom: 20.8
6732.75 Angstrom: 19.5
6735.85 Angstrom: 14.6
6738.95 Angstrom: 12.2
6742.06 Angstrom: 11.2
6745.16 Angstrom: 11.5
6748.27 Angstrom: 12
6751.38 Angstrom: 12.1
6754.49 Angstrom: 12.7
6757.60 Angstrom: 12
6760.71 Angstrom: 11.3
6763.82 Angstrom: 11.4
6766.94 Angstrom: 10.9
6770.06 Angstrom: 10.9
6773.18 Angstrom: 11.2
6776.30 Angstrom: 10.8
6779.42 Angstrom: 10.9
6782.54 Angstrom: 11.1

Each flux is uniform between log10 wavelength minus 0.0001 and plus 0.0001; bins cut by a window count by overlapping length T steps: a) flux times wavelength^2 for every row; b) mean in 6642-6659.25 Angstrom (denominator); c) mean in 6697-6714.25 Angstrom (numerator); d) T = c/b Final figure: 1.11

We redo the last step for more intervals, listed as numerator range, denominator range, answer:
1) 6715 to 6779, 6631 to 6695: 1.14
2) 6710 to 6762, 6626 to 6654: 1.29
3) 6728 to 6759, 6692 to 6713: 1.09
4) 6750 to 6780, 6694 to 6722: 0.75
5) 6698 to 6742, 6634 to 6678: 1.31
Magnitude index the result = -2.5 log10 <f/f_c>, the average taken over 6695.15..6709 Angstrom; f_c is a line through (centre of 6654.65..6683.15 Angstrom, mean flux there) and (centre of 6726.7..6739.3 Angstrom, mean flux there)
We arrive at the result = 0.17 mag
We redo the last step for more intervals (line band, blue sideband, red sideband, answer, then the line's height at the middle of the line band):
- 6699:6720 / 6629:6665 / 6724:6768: -0.24 mag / 13.1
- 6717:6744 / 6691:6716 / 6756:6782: -0.25 mag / 12.8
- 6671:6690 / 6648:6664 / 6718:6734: 0.15 mag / 14.4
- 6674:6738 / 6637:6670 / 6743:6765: -0.22 mag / 12.2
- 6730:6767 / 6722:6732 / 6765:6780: 0.10 mag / 14.2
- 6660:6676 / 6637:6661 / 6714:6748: 0.11 mag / 13.4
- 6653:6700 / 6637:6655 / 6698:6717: 0.11 mag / 13.8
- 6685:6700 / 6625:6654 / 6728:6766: 0.03 mag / 12.6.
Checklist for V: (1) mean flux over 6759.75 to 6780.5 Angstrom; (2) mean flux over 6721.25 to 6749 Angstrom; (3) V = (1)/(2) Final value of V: 0.8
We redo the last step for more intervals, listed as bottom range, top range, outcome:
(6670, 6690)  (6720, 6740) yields 1.29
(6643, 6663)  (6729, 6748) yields 1.14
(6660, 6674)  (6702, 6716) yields 1.25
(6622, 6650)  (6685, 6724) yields 1.25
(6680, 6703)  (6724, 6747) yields 1.19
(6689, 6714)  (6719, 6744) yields 1.18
